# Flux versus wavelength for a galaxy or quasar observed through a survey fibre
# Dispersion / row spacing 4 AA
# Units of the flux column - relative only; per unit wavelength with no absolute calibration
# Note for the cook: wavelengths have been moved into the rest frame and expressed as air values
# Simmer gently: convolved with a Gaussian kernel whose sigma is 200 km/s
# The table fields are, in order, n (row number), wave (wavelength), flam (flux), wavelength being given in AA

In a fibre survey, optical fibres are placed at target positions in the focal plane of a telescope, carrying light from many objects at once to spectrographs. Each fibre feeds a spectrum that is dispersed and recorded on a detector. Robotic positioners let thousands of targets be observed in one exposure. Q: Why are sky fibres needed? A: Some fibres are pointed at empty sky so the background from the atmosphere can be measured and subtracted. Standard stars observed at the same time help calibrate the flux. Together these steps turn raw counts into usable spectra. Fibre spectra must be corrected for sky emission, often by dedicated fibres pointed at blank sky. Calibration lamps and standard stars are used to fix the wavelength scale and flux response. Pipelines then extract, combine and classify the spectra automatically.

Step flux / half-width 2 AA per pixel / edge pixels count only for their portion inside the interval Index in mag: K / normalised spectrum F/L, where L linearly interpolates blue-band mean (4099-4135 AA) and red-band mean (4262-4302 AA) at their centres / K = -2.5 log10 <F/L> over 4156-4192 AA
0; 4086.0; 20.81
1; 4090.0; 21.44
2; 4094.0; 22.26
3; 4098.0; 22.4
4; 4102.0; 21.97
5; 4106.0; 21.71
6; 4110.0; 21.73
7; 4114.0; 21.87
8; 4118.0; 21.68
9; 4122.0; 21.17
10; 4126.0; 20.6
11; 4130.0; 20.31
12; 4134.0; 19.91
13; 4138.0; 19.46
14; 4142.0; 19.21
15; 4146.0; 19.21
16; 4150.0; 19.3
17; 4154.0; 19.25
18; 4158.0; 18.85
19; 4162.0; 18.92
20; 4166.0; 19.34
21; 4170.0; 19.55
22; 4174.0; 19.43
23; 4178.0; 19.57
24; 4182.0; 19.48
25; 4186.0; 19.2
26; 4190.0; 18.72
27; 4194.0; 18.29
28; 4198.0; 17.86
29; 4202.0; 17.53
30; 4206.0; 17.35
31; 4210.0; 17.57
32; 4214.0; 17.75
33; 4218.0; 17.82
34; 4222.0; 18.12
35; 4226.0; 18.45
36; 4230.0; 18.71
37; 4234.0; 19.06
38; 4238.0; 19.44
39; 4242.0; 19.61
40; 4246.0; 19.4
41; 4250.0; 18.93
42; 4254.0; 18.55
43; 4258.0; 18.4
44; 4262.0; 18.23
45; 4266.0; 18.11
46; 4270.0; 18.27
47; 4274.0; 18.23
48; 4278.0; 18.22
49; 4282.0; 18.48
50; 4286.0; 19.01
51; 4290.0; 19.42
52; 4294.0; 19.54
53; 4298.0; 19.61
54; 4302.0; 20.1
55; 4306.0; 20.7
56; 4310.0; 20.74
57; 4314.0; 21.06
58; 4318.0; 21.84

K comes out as 0.07 mag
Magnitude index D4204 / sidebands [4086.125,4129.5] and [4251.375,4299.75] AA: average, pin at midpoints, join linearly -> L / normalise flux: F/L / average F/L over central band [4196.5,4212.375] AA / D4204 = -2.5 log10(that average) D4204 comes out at 0.136 mag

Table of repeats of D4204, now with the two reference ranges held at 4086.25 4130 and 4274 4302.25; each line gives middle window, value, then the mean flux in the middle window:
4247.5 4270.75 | 0.06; 18.4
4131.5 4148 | 0.09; 19.5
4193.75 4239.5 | 0.11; 18.1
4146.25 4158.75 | 0.10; 19.2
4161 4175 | 0.08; 19.3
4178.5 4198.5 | 0.09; 18.8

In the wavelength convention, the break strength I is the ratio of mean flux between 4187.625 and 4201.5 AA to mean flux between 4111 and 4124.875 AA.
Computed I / 0.85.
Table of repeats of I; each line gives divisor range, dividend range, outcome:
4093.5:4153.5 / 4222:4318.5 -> 0.92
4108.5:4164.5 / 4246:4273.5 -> 0.92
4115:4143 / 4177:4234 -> 0.90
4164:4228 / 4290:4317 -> 1.10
